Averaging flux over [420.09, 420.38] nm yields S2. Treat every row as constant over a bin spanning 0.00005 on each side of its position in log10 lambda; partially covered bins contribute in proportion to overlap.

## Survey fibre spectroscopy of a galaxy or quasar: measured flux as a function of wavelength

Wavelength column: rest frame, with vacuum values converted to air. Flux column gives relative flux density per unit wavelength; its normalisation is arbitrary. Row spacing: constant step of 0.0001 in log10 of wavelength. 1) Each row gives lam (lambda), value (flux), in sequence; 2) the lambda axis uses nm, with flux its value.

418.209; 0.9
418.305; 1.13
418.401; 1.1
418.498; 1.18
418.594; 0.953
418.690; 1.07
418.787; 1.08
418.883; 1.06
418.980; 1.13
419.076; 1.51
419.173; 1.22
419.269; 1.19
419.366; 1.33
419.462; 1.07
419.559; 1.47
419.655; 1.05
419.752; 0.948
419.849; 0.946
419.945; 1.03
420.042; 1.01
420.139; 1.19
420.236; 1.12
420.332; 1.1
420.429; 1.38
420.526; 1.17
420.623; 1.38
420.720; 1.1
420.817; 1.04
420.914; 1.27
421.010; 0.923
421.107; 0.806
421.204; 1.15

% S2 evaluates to 1.14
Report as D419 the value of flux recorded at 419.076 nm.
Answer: 1.51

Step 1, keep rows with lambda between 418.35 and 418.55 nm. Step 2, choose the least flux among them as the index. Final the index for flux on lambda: 1.1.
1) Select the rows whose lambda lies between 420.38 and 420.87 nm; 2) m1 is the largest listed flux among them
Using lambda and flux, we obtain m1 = 1.38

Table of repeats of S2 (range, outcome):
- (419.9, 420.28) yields 1.09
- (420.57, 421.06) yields 1.14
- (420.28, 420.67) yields 1.26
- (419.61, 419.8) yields 0.996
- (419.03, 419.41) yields 1.31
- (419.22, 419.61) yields 1.27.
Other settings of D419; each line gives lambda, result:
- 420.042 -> 1.01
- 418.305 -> 1.13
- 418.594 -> 0.953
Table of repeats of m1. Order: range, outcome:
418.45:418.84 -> 1.18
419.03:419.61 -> 1.51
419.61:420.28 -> 1.19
